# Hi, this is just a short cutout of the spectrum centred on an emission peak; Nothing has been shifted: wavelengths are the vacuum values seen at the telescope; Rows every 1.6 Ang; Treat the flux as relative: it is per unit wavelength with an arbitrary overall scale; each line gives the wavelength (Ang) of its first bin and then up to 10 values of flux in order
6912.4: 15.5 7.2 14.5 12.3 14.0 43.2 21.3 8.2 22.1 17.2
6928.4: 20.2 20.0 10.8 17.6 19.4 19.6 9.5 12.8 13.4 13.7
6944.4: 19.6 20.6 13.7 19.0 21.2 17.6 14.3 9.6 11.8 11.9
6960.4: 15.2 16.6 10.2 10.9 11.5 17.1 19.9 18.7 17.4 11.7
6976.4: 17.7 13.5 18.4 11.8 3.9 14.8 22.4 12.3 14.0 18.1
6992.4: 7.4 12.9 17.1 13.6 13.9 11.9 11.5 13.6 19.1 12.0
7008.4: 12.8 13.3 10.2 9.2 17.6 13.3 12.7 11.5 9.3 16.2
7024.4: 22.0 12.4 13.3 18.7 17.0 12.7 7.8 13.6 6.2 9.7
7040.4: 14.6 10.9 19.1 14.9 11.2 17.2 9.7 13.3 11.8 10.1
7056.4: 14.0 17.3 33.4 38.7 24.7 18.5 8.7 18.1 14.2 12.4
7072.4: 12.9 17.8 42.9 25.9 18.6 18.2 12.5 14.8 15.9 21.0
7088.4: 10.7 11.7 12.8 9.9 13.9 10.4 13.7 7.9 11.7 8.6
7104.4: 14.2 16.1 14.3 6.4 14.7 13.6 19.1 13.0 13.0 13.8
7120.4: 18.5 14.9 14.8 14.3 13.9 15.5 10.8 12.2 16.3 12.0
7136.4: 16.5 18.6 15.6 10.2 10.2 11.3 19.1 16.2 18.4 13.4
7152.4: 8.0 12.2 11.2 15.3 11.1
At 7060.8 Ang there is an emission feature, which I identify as [S II] 6716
